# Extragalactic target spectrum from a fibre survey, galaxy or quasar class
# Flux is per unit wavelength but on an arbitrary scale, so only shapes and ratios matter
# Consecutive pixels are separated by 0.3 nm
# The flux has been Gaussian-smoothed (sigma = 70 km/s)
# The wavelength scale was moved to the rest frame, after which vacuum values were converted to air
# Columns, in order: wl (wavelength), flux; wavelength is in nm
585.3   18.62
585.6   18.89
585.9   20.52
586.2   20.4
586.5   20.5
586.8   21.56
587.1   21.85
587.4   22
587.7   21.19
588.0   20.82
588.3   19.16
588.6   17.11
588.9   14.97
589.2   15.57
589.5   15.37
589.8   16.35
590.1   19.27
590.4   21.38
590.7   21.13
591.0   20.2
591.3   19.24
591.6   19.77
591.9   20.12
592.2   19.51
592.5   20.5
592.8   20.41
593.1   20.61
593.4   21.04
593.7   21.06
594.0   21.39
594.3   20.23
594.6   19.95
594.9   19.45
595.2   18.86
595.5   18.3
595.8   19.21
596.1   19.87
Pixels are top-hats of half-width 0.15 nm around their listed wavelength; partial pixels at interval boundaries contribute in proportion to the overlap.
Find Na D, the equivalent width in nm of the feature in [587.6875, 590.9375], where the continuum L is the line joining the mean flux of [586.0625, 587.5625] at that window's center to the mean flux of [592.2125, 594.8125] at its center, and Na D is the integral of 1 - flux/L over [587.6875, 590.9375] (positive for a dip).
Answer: 0.415 nm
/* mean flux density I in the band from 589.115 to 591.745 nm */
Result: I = 18.8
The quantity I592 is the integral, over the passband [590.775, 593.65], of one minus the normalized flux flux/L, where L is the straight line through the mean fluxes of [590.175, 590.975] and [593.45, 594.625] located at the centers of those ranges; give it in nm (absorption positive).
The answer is 0.09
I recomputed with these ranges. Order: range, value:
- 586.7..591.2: 19.2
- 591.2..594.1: 20.4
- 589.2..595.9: 19.6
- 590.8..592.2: 19.8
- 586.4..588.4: 21.1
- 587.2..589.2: 19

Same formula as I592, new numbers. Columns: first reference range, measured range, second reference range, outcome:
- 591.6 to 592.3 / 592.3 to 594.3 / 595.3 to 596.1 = -0.13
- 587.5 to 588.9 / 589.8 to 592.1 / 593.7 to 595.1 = -0.03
